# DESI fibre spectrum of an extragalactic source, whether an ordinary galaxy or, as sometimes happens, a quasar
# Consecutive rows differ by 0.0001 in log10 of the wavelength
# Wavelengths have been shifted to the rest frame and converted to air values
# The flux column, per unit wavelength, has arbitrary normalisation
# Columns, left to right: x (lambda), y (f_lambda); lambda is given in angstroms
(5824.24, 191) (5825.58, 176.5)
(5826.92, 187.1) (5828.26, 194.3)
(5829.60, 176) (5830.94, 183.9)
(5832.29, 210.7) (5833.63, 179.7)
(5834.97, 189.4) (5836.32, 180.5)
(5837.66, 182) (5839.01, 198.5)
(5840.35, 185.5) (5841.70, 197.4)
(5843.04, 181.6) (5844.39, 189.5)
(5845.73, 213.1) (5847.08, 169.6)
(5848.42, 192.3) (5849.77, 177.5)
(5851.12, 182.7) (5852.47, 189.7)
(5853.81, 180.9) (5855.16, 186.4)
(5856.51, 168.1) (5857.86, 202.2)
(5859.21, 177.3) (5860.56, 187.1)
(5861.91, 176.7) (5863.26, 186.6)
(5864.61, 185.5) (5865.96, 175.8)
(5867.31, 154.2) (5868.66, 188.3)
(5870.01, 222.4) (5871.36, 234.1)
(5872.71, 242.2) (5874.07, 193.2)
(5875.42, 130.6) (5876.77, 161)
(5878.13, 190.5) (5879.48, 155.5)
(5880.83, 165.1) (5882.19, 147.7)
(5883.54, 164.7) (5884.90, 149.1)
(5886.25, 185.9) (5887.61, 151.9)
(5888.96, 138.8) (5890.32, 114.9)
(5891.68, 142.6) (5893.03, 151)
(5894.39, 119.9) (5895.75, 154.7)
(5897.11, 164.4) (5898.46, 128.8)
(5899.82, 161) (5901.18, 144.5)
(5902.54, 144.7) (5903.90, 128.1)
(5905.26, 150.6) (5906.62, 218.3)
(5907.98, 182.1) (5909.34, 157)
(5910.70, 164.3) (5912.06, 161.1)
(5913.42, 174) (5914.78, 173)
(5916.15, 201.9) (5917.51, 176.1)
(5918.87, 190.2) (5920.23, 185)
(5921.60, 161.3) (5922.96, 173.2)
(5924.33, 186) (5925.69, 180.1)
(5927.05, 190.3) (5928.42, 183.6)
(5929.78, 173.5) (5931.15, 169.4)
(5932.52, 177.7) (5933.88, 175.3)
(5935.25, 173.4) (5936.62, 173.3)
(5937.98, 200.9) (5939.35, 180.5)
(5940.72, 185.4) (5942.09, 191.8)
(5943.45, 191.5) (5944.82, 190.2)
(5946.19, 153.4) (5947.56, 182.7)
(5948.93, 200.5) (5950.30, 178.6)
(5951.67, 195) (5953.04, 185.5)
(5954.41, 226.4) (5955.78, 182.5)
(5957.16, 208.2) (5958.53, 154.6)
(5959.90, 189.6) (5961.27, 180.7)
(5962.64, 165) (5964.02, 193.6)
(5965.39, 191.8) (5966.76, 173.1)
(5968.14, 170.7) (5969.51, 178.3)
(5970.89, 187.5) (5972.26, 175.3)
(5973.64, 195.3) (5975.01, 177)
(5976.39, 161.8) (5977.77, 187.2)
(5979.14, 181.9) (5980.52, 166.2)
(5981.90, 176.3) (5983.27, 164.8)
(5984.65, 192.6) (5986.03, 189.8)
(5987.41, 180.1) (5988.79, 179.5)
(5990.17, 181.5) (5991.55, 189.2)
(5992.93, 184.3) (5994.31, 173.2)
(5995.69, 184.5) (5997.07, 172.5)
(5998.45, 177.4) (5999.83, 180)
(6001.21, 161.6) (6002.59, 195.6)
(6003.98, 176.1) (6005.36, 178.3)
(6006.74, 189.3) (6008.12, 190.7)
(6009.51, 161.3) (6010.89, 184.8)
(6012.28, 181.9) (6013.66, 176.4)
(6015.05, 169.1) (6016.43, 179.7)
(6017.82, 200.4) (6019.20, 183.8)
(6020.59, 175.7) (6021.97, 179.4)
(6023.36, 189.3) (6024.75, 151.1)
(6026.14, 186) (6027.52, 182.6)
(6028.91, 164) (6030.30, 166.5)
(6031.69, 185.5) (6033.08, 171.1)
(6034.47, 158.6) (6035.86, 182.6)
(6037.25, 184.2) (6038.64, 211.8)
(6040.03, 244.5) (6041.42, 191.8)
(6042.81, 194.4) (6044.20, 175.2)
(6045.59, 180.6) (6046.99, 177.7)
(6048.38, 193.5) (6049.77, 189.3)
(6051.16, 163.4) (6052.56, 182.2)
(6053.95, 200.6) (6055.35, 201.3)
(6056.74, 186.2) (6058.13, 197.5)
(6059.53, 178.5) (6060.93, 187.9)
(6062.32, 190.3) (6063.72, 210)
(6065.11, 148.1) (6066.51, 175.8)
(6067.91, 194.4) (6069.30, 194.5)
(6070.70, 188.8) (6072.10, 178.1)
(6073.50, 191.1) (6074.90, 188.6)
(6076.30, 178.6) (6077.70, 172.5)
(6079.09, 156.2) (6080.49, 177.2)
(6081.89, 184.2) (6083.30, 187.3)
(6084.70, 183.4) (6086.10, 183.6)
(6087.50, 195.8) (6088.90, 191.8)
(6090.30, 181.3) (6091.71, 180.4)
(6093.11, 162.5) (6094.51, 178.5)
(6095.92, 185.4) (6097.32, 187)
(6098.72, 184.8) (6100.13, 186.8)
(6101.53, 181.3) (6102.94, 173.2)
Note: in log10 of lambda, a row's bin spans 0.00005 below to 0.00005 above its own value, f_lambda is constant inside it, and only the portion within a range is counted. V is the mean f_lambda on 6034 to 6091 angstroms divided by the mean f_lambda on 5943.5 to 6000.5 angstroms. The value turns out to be 1.0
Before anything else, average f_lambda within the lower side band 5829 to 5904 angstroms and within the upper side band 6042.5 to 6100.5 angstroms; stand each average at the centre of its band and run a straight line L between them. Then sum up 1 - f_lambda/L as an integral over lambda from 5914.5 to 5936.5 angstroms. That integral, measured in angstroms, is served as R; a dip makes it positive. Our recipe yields -0.3 angstroms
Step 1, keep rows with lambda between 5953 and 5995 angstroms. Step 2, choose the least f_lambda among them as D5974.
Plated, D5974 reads 154.6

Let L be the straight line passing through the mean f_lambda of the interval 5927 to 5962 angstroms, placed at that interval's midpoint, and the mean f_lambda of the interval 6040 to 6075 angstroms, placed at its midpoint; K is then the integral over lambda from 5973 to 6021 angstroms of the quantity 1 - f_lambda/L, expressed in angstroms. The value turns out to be 1.5 angstroms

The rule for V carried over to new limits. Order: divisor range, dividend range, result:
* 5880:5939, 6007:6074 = 1.11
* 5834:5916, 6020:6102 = 1.06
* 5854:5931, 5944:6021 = 1.06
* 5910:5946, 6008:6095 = 1.02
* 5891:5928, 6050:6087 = 1.11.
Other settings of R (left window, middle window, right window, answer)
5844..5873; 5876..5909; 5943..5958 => 6.07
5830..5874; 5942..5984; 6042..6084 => 0.99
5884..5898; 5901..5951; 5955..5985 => -4.62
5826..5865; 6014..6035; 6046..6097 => 0.91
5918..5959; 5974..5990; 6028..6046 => 0.52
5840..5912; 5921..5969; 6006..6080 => -1.66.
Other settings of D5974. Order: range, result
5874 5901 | 114.9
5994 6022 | 161.3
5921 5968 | 153.4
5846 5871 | 154.2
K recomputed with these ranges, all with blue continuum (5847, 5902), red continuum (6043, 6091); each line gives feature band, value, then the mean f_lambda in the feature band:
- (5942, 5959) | -1.16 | 188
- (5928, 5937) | -0.01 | 175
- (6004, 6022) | -0.02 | 181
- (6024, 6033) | 0.45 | 173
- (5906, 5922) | -0.51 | 179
